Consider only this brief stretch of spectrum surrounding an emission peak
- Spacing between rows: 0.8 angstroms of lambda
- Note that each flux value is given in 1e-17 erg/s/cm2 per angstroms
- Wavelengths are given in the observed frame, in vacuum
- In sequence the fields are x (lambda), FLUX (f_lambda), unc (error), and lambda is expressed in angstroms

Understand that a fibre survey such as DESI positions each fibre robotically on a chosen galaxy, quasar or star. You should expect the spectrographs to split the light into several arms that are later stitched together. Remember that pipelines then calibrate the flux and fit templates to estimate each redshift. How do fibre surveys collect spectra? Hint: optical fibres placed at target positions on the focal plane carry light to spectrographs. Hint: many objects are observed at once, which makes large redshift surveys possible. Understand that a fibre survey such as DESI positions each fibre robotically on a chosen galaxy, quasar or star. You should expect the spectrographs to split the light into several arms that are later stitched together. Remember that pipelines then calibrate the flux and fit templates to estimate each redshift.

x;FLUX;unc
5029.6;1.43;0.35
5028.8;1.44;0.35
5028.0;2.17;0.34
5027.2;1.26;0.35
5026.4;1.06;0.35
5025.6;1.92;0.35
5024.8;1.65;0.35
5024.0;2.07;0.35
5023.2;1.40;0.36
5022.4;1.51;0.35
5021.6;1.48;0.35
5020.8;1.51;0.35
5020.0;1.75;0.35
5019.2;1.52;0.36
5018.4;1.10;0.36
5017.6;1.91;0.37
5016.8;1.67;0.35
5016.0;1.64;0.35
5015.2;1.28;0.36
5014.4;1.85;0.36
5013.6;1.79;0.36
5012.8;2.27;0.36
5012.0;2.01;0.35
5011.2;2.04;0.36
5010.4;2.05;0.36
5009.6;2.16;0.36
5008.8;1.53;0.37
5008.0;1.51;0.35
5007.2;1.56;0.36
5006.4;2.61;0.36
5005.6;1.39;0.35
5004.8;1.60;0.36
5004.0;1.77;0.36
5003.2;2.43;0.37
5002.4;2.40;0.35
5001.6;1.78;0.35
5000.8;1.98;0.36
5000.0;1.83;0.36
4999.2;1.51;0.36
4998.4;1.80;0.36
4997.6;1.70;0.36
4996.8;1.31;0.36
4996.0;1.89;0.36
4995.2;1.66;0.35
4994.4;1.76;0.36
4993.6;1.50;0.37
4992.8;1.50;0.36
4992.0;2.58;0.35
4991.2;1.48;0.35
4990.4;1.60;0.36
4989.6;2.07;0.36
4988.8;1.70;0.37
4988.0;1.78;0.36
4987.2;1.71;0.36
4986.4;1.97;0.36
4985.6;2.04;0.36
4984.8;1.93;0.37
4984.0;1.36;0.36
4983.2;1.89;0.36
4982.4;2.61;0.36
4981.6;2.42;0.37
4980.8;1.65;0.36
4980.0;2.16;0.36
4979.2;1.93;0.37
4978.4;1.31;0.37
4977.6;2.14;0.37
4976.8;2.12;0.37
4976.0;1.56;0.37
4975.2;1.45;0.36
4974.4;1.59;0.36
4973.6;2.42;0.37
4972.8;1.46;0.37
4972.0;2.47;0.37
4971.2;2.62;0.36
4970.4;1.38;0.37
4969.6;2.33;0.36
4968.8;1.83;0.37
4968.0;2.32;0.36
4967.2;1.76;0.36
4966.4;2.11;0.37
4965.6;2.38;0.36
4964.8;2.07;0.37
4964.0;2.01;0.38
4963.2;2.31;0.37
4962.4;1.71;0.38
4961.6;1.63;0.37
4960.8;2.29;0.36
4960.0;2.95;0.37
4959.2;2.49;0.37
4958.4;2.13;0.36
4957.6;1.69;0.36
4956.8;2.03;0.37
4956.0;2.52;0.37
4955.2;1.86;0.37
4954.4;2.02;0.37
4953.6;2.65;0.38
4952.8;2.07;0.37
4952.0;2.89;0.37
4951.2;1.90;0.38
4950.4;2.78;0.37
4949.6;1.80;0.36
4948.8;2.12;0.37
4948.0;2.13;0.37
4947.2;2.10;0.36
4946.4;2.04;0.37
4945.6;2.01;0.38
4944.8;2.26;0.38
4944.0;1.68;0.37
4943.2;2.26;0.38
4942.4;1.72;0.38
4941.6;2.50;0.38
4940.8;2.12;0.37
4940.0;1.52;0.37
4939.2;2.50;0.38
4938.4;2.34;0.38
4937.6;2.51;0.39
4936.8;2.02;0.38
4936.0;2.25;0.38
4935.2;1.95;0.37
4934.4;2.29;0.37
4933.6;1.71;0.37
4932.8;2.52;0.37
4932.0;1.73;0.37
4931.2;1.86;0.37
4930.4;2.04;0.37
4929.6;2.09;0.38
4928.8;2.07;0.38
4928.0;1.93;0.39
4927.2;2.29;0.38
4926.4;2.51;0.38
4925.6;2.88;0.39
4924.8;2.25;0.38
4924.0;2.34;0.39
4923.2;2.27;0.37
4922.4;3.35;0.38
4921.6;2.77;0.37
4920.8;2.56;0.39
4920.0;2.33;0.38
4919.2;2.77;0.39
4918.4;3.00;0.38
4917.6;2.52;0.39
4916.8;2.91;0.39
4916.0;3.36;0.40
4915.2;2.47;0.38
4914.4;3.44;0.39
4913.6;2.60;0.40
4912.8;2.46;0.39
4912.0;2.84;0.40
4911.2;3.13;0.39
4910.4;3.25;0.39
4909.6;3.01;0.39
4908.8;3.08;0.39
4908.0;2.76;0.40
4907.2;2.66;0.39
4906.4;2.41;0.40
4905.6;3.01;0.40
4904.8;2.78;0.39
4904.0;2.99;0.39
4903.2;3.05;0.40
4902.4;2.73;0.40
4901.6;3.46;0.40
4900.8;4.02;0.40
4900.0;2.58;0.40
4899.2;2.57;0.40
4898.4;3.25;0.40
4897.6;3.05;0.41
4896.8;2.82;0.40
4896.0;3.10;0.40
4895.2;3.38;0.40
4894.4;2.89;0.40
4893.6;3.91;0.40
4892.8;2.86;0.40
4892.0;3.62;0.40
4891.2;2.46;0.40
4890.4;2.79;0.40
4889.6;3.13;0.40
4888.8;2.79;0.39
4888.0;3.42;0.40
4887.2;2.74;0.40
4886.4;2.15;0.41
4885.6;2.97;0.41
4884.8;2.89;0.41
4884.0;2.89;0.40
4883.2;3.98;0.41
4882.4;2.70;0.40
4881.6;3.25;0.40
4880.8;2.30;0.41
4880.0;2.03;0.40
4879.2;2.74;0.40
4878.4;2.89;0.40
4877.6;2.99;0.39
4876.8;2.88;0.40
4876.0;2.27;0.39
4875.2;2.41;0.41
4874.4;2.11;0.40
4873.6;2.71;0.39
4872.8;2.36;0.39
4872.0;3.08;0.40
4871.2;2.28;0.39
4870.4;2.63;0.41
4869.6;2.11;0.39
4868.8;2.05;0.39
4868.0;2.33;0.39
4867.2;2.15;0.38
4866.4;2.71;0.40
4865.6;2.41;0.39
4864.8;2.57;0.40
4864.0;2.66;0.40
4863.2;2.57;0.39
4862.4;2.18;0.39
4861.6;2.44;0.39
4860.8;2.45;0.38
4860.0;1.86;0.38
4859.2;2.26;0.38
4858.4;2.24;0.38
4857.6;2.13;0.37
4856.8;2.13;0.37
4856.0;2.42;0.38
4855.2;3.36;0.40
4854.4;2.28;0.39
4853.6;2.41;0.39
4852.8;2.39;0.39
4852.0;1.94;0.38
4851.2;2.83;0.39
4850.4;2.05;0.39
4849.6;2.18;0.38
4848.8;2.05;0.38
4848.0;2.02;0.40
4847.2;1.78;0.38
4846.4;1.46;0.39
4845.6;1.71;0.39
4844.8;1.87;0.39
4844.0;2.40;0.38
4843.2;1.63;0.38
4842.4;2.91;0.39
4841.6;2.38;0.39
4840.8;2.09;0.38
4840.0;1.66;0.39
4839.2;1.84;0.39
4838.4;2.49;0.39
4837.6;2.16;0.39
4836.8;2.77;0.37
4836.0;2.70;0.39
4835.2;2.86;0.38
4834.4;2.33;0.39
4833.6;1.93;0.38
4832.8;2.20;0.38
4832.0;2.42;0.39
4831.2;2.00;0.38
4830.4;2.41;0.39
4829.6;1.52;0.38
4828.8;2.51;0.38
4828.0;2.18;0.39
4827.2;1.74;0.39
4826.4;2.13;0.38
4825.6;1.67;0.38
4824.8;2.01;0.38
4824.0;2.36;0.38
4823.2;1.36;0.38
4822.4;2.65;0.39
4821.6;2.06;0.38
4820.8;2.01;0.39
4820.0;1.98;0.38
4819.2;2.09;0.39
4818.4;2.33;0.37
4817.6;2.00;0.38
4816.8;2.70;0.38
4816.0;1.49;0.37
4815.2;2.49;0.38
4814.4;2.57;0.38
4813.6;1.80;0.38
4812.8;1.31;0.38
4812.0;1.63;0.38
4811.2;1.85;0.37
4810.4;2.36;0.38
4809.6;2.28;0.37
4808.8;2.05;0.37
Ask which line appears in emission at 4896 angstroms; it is Mg II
